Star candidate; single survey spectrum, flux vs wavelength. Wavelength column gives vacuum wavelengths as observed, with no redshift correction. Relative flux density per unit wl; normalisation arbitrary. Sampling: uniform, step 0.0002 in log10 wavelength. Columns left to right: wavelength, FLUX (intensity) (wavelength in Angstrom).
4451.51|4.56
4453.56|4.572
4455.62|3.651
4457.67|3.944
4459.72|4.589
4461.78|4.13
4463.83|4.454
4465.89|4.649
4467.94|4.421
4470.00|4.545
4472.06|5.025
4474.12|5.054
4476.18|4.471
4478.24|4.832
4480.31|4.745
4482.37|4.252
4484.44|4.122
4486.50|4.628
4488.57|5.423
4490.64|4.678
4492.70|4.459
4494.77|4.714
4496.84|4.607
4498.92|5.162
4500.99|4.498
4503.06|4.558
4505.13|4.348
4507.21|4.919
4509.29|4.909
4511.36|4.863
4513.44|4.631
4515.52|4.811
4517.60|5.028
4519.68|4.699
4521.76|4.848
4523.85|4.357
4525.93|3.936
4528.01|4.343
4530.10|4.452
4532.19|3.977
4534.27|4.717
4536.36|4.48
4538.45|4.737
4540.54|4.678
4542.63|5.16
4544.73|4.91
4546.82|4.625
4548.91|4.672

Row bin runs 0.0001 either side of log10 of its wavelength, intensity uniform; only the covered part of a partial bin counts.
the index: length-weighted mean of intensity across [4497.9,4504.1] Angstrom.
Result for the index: 4.75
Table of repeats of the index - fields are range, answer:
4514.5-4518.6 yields 4.92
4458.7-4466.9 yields 4.45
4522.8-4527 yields 4.15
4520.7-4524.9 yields 4.6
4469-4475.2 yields 4.87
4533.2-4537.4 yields 4.6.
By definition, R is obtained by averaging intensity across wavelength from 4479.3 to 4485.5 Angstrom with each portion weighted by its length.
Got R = 4.38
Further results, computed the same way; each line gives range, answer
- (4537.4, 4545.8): 4.87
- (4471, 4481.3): 4.82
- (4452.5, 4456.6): 4.11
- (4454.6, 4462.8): 4.08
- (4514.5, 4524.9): 4.75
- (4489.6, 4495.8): 4.62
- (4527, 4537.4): 4.39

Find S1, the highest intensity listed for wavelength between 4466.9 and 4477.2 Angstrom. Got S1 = 5.054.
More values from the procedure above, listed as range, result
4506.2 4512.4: 4.919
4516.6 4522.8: 5.028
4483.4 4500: 5.423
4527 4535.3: 4.717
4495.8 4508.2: 5.162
